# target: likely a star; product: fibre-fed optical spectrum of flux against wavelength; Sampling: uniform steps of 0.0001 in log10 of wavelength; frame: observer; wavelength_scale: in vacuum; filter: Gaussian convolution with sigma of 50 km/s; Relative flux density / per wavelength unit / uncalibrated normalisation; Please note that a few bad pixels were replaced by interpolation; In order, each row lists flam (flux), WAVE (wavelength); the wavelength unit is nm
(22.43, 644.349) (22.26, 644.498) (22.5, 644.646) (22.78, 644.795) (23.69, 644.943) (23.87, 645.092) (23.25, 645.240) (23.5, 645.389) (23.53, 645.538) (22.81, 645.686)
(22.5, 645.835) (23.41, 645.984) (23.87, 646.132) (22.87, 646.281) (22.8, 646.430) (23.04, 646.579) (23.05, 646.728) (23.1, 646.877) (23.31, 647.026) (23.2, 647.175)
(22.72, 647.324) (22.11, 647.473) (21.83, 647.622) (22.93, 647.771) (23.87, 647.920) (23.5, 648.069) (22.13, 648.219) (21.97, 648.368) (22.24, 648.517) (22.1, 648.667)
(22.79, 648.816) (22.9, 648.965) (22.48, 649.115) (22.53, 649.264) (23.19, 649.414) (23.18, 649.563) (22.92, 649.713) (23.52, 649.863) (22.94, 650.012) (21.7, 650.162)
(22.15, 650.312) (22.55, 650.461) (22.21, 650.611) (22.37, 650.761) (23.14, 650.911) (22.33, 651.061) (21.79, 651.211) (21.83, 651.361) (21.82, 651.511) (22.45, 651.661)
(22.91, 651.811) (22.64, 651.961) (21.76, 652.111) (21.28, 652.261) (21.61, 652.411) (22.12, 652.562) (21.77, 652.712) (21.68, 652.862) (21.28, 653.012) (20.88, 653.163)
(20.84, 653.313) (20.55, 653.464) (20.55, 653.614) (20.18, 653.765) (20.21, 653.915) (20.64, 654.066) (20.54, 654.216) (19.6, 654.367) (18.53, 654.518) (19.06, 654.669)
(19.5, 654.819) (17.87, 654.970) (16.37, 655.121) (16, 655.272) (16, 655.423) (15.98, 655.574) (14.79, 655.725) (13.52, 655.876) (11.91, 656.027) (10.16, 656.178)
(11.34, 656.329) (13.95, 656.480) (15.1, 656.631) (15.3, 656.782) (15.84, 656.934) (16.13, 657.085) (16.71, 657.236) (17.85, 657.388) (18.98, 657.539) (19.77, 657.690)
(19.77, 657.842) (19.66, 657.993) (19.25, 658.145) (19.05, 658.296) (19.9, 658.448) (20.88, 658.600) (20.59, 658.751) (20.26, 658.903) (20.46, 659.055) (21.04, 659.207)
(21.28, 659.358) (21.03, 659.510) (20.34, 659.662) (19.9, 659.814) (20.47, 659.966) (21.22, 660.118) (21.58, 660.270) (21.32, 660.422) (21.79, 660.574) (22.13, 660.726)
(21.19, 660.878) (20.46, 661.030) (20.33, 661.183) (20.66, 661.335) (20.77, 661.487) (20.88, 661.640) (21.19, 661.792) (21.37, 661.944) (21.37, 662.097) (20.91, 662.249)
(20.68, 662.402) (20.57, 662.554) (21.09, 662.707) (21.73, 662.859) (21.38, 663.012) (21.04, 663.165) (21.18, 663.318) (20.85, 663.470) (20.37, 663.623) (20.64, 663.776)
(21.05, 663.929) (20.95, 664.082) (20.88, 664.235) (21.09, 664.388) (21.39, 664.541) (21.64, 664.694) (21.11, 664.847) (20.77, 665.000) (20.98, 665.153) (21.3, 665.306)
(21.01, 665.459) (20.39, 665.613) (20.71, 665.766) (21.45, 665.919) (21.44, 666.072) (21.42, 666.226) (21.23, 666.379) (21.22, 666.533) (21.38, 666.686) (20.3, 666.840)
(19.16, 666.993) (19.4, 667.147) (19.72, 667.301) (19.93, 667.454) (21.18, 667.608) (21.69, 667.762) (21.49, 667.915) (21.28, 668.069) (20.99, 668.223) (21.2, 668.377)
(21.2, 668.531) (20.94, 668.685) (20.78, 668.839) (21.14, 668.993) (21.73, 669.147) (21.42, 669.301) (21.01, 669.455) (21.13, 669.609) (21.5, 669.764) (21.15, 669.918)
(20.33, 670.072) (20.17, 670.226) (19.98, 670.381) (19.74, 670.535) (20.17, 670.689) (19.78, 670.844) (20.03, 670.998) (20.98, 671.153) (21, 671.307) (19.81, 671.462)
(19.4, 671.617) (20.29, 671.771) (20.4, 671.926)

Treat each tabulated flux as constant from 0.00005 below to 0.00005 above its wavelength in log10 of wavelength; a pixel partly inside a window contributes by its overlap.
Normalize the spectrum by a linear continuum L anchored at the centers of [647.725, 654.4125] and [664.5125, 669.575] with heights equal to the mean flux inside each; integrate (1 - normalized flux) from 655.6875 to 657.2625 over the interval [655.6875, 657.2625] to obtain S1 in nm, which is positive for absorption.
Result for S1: 0.559 nm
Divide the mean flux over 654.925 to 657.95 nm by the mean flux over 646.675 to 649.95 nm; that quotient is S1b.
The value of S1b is 0.7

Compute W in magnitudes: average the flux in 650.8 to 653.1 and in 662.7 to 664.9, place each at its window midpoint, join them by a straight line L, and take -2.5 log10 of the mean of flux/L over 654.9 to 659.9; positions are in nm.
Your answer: 0.23 mag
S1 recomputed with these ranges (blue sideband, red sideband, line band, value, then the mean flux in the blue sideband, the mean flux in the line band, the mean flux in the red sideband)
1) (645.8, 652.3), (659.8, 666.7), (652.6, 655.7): 0.383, 22.6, 19.4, 21.1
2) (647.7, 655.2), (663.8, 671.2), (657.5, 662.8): 0.139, 21.6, 20.7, 20.9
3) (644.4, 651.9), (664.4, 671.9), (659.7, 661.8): 0.053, 22.8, 21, 20.8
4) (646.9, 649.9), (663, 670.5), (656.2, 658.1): 0.462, 22.8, 16.6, 20.9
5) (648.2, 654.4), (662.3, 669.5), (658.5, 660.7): 0.051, 21.9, 20.9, 21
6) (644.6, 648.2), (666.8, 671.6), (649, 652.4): 0.028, 23.1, 22.4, 20.6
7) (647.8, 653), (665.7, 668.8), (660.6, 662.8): 0.039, 22.4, 21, 20.9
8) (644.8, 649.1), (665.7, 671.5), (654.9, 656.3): 0.474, 23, 14.6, 20.8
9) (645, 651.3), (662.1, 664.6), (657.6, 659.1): 0.115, 22.8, 19.9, 21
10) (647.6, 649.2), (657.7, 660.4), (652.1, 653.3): 0.013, 22.6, 21.5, 20.4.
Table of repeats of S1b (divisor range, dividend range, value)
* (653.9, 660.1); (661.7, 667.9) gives 1.17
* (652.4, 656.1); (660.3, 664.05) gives 1.12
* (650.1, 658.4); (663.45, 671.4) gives 1.09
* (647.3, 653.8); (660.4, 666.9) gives 0.95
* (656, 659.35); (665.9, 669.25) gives 1.19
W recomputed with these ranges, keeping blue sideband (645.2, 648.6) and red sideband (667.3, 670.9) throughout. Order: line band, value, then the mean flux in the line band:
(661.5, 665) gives 0.018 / 21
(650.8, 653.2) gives 0.023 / 22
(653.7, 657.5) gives 0.316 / 16.5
